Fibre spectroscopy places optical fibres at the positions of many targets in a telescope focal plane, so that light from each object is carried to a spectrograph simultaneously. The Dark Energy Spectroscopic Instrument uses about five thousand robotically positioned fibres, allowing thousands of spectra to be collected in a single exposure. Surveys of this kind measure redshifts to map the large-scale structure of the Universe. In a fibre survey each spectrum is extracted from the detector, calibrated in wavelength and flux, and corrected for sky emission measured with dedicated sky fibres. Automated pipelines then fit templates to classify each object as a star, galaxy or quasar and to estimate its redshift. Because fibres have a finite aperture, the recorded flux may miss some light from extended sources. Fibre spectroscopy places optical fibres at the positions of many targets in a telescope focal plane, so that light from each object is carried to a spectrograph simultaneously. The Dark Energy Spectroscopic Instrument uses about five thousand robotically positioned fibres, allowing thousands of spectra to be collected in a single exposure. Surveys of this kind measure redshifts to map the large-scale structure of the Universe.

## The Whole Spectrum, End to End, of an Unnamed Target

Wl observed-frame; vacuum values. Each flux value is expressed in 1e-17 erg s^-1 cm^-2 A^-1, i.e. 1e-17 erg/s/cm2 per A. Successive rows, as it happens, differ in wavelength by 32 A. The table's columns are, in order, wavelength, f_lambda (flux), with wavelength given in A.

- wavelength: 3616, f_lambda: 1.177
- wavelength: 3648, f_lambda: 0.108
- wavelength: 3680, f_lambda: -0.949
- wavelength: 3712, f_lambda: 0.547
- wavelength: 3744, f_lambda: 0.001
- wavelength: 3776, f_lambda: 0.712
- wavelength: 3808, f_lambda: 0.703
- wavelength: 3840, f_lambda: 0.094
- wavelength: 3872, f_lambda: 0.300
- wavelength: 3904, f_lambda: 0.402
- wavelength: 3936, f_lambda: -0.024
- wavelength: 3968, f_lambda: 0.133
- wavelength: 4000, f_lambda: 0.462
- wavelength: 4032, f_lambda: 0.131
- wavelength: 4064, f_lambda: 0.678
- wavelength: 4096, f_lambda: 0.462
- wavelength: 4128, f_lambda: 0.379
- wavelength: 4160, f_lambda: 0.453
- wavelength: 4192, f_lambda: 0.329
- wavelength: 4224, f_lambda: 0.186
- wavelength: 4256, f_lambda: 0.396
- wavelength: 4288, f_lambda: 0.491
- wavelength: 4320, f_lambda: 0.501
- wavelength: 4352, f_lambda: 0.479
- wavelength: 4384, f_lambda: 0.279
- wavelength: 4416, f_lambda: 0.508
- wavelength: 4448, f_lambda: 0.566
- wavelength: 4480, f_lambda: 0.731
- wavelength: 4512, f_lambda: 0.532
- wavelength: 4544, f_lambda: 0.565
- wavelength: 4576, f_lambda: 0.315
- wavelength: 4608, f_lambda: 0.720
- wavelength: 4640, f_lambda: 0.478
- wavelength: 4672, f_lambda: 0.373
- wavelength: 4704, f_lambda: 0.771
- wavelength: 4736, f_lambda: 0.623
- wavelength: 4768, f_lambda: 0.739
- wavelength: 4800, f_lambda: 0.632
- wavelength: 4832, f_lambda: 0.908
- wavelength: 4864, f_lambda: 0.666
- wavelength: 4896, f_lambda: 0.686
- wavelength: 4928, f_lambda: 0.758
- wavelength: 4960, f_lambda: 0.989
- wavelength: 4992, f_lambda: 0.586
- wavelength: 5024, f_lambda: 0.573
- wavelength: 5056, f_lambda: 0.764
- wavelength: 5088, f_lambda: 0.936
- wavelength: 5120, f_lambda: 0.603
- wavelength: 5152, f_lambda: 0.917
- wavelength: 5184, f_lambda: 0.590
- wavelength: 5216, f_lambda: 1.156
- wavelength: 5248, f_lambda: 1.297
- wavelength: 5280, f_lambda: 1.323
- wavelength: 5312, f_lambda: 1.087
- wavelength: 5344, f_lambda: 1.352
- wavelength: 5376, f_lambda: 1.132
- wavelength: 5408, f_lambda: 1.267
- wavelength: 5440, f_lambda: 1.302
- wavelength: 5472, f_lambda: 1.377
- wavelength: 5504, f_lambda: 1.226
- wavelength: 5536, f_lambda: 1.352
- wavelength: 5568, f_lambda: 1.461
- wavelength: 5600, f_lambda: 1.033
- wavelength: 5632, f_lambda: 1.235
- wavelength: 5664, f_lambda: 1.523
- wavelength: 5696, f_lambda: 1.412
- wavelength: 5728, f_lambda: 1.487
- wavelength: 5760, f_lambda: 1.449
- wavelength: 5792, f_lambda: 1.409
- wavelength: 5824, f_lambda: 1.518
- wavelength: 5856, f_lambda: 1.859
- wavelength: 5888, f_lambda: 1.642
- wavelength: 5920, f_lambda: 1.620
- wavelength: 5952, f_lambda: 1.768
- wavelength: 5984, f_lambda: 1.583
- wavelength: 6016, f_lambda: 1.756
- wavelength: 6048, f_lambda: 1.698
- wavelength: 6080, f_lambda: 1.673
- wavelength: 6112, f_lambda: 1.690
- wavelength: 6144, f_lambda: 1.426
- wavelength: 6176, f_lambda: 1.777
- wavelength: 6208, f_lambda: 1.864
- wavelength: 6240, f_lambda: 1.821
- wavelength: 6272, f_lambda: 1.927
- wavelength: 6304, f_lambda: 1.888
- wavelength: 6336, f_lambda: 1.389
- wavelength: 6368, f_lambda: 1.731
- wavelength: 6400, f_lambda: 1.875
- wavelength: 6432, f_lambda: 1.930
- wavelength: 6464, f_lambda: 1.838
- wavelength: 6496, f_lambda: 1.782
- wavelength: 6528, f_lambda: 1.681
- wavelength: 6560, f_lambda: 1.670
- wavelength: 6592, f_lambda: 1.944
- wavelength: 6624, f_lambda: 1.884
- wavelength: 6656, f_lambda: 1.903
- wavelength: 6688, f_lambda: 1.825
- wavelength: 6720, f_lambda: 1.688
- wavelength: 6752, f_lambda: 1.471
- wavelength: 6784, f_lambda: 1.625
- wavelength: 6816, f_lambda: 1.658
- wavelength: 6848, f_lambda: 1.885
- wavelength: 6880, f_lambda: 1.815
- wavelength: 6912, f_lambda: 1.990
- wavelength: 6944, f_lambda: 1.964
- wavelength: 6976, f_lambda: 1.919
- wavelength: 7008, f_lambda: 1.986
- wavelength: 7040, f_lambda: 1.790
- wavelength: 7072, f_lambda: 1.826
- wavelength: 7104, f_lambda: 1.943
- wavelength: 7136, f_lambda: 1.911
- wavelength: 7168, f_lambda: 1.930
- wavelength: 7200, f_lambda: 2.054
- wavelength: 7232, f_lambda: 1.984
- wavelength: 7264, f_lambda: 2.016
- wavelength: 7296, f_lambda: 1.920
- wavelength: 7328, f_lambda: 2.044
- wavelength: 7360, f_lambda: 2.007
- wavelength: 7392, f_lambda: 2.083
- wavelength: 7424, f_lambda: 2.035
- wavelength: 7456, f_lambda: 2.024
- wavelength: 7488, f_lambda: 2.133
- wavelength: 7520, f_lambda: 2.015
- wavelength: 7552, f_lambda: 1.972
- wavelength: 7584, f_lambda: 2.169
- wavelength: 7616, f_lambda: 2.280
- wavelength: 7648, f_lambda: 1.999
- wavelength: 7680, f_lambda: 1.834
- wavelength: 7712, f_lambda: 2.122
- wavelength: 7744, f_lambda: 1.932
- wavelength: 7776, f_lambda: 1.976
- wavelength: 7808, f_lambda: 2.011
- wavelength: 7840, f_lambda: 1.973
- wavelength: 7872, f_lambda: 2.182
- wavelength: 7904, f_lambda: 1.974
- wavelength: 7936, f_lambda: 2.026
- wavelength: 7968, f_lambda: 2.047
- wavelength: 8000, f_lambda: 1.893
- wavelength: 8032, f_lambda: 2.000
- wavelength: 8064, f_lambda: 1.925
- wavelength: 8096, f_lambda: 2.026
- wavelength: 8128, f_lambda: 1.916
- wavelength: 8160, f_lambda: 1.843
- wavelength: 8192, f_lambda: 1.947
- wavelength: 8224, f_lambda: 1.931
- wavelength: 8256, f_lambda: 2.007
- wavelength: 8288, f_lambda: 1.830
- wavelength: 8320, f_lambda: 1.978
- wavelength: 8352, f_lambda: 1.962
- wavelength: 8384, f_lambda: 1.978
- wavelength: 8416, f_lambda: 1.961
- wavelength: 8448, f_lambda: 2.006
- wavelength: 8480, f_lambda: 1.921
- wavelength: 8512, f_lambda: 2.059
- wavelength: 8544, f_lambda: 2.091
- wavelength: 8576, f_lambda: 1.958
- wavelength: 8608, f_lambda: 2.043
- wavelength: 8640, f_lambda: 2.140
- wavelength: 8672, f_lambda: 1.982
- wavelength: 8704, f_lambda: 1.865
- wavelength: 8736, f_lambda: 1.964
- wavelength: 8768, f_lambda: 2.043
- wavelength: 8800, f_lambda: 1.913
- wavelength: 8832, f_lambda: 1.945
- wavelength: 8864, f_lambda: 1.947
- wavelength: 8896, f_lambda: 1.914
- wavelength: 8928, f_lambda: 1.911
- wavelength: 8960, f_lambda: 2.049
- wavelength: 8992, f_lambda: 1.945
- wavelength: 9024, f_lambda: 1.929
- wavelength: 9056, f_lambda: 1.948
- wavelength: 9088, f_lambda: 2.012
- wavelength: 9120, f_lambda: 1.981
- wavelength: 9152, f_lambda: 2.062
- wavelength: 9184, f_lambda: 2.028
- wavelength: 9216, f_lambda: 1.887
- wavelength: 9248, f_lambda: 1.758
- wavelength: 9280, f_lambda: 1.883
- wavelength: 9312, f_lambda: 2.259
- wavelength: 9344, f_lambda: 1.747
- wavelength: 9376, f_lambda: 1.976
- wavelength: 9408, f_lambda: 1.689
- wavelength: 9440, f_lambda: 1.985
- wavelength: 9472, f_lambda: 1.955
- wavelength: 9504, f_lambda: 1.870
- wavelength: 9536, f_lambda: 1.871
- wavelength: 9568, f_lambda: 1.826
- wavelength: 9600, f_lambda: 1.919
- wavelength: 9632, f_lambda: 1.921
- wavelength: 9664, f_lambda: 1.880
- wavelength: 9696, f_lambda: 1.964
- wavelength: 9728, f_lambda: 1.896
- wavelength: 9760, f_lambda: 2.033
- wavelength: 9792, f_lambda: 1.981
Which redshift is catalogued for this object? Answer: 0.30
